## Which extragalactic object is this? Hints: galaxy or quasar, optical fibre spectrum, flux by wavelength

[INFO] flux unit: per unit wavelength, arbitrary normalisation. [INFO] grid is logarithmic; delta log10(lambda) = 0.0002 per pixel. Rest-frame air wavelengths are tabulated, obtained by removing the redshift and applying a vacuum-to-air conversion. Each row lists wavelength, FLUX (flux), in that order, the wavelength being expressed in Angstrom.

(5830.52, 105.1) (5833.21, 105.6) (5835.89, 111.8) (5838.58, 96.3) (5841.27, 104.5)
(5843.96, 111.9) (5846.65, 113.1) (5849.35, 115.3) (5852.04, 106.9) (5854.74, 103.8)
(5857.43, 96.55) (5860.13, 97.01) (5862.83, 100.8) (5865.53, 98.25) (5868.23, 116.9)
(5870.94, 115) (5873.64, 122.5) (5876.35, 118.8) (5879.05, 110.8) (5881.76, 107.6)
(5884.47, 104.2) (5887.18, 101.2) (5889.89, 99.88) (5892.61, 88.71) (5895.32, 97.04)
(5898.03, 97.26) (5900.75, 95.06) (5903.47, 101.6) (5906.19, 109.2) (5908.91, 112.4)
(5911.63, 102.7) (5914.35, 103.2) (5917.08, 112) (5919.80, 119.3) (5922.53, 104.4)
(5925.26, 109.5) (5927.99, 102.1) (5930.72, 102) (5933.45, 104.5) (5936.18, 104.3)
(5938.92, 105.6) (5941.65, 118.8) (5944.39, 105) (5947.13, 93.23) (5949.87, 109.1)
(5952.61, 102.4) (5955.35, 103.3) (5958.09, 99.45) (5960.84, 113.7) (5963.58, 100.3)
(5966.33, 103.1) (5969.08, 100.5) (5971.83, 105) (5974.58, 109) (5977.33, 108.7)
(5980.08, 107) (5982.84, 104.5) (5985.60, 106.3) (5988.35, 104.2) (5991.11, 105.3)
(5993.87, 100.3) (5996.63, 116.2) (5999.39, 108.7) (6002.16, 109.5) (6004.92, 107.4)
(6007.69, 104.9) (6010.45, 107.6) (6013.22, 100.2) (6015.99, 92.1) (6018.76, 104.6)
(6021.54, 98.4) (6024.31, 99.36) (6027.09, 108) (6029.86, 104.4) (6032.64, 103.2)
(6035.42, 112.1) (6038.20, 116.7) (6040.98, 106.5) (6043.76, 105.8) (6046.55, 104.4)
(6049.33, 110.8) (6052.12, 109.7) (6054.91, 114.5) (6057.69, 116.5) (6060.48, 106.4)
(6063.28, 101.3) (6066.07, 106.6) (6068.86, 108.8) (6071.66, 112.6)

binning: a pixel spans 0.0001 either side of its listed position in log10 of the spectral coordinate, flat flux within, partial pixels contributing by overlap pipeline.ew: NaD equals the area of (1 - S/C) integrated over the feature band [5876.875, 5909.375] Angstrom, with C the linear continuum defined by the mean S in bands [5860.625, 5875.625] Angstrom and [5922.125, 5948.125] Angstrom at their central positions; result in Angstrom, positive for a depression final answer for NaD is 1.8 Angstrom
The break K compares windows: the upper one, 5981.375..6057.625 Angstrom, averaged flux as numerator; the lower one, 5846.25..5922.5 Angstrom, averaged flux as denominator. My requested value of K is 1.0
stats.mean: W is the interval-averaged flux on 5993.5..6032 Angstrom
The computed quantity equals 104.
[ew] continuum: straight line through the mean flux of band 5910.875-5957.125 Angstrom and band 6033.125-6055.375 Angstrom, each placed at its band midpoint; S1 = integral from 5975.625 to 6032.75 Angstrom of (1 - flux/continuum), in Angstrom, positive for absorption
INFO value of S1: 1.79 Angstrom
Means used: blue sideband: 106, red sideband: 110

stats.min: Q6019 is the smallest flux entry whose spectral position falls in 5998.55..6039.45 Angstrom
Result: 92.1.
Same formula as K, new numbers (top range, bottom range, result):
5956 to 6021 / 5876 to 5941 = 1.00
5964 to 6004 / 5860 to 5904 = 1.02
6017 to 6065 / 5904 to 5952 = 1.00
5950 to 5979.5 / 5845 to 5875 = 0.97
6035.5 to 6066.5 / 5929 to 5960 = 1.05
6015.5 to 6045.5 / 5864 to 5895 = 0.98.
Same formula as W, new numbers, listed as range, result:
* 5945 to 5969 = 103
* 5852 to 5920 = 105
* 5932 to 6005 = 106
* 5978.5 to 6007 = 107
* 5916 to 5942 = 108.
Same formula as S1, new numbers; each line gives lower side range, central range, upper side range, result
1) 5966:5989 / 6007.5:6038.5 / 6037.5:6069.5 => 1.06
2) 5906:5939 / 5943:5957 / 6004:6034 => 0.42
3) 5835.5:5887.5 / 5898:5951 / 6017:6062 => 0.91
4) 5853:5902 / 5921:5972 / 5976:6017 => 0.18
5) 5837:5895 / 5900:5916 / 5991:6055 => 0.23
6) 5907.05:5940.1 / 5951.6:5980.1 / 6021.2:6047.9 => 0.51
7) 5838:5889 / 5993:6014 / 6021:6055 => 0.01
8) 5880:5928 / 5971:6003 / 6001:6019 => -1.03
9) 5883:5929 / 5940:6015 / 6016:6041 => -0.84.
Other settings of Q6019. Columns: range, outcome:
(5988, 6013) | 100.3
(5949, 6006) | 99.45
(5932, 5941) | 104.3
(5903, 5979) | 93.23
